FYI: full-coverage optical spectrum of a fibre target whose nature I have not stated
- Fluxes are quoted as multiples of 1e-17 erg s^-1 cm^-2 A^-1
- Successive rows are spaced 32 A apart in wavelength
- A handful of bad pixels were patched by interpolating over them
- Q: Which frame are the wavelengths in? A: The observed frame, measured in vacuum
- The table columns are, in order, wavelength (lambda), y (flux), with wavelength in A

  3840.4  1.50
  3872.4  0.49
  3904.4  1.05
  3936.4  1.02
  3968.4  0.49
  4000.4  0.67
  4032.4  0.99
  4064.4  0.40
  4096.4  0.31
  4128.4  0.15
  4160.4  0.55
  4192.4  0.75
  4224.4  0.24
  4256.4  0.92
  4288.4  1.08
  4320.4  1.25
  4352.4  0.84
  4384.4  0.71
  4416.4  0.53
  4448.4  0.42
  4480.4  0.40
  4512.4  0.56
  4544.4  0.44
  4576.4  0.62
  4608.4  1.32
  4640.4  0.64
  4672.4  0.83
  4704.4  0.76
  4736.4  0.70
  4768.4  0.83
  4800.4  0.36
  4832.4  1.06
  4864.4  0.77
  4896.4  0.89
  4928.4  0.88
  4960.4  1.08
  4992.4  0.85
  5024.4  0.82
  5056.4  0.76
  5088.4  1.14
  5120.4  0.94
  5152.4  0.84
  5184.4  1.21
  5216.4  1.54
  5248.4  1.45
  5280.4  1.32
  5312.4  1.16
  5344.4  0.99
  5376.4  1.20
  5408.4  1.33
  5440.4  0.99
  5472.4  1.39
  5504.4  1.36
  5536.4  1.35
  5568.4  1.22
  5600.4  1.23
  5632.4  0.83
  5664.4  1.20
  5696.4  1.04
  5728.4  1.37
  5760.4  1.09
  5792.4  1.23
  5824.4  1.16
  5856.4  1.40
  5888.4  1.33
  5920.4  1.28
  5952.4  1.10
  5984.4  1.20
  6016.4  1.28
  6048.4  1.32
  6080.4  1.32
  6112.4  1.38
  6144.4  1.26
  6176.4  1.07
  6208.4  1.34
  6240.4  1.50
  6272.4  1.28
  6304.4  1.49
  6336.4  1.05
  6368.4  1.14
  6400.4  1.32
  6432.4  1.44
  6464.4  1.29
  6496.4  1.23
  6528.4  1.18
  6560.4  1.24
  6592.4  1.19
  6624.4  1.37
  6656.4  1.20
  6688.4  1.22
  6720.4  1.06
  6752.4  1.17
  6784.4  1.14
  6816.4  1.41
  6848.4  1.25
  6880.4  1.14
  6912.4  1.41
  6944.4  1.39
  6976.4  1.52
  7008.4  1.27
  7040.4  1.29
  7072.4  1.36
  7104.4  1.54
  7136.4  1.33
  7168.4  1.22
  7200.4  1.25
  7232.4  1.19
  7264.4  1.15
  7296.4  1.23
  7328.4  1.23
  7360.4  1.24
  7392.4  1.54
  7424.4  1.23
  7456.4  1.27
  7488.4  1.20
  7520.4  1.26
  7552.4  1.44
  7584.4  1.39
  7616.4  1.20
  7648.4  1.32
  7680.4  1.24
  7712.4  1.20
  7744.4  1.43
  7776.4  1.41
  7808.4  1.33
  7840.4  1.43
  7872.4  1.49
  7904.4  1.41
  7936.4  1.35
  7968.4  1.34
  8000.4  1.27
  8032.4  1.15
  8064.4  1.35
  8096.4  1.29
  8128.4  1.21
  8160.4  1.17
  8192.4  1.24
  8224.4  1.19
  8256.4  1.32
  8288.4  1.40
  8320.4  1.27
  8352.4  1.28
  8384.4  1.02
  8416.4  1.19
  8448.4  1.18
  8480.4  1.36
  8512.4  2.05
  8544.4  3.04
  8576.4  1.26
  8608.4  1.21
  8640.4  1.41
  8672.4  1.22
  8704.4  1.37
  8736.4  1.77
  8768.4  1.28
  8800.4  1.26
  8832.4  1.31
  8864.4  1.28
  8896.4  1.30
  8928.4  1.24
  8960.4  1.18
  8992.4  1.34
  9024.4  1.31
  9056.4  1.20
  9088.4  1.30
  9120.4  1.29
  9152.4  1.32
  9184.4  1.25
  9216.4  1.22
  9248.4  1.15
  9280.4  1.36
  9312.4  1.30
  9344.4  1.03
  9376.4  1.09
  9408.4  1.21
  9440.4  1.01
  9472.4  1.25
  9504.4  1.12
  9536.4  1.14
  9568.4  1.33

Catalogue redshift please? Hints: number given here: 0.299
